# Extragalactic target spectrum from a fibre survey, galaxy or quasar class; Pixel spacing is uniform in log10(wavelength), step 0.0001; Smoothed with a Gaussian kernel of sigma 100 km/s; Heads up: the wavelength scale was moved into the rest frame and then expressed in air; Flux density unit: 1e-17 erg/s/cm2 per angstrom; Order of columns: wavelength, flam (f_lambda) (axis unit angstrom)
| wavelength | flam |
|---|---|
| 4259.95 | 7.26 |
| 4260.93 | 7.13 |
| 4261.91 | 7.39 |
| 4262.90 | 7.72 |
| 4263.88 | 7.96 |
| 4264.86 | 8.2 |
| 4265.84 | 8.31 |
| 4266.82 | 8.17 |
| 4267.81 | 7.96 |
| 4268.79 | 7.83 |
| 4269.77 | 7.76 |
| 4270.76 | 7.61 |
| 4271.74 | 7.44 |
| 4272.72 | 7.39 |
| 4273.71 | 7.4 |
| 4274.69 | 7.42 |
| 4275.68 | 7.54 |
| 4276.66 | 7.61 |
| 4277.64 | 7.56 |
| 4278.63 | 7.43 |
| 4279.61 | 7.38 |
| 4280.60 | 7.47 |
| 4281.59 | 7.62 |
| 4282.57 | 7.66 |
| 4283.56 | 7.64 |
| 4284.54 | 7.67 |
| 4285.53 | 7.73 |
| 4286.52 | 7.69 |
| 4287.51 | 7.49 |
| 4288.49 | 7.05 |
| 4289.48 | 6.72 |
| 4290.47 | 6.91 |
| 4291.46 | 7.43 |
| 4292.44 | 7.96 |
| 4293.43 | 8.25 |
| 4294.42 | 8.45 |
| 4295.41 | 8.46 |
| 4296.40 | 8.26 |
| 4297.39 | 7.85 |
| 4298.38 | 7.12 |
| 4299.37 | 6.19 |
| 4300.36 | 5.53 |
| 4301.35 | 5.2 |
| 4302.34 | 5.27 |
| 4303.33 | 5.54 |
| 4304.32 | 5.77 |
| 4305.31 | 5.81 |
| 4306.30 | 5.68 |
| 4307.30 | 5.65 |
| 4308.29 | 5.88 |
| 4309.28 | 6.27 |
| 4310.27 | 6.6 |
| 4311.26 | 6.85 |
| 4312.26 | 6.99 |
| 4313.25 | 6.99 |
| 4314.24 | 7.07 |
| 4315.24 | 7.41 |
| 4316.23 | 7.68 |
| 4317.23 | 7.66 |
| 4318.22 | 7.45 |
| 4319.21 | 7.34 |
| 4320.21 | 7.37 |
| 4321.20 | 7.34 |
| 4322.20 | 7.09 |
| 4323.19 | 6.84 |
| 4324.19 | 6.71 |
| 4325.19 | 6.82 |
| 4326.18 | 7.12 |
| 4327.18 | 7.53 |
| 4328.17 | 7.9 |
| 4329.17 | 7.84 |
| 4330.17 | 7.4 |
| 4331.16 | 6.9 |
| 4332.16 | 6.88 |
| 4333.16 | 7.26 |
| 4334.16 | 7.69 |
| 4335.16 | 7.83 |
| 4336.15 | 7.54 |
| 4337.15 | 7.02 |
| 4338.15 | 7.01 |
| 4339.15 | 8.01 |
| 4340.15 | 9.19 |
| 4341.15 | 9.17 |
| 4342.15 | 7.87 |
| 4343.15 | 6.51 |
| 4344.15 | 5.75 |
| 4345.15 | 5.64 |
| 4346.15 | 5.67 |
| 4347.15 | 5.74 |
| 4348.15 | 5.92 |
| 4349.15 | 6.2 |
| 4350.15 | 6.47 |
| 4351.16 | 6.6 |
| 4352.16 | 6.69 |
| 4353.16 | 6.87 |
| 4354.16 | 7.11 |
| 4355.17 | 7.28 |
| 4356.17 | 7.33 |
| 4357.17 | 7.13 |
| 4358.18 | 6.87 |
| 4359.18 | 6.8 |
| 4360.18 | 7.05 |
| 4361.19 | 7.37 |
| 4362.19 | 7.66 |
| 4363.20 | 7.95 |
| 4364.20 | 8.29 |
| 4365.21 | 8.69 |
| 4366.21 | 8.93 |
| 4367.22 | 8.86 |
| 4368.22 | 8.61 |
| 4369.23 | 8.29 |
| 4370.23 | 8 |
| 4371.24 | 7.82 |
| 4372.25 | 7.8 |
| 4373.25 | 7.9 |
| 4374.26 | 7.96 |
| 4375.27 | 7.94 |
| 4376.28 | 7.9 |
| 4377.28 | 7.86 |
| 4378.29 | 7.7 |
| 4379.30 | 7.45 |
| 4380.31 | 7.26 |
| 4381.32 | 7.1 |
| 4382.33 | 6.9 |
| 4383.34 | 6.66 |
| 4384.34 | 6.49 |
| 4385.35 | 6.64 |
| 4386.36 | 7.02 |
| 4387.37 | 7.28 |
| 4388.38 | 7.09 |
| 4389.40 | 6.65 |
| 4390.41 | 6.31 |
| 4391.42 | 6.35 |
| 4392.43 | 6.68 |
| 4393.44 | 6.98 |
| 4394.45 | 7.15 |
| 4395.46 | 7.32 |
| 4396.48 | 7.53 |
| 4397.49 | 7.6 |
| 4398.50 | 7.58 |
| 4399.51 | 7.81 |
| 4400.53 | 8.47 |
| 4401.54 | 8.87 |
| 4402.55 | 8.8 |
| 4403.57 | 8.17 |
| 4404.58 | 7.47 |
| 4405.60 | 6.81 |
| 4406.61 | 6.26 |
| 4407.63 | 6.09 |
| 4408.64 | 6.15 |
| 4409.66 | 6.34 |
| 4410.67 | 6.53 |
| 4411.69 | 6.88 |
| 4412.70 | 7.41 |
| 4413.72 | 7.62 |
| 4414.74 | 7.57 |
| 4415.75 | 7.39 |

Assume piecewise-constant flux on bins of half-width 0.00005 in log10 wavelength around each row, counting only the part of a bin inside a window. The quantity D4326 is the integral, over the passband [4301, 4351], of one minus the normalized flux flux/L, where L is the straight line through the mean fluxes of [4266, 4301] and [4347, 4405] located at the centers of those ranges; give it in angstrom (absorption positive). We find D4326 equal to 4.0 angstrom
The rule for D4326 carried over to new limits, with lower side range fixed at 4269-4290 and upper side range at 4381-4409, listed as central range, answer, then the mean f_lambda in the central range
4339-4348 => 0.4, 6.98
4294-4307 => 1.6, 6.52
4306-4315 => 1.1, 6.48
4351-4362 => 0.3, 7.04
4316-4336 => 0.1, 7.33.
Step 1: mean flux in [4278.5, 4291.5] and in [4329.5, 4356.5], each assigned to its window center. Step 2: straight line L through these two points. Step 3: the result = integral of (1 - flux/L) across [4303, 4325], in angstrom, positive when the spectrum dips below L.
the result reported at 1.5 angstrom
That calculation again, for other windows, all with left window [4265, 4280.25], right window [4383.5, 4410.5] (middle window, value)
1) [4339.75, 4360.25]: 1.4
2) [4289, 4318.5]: 2.8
